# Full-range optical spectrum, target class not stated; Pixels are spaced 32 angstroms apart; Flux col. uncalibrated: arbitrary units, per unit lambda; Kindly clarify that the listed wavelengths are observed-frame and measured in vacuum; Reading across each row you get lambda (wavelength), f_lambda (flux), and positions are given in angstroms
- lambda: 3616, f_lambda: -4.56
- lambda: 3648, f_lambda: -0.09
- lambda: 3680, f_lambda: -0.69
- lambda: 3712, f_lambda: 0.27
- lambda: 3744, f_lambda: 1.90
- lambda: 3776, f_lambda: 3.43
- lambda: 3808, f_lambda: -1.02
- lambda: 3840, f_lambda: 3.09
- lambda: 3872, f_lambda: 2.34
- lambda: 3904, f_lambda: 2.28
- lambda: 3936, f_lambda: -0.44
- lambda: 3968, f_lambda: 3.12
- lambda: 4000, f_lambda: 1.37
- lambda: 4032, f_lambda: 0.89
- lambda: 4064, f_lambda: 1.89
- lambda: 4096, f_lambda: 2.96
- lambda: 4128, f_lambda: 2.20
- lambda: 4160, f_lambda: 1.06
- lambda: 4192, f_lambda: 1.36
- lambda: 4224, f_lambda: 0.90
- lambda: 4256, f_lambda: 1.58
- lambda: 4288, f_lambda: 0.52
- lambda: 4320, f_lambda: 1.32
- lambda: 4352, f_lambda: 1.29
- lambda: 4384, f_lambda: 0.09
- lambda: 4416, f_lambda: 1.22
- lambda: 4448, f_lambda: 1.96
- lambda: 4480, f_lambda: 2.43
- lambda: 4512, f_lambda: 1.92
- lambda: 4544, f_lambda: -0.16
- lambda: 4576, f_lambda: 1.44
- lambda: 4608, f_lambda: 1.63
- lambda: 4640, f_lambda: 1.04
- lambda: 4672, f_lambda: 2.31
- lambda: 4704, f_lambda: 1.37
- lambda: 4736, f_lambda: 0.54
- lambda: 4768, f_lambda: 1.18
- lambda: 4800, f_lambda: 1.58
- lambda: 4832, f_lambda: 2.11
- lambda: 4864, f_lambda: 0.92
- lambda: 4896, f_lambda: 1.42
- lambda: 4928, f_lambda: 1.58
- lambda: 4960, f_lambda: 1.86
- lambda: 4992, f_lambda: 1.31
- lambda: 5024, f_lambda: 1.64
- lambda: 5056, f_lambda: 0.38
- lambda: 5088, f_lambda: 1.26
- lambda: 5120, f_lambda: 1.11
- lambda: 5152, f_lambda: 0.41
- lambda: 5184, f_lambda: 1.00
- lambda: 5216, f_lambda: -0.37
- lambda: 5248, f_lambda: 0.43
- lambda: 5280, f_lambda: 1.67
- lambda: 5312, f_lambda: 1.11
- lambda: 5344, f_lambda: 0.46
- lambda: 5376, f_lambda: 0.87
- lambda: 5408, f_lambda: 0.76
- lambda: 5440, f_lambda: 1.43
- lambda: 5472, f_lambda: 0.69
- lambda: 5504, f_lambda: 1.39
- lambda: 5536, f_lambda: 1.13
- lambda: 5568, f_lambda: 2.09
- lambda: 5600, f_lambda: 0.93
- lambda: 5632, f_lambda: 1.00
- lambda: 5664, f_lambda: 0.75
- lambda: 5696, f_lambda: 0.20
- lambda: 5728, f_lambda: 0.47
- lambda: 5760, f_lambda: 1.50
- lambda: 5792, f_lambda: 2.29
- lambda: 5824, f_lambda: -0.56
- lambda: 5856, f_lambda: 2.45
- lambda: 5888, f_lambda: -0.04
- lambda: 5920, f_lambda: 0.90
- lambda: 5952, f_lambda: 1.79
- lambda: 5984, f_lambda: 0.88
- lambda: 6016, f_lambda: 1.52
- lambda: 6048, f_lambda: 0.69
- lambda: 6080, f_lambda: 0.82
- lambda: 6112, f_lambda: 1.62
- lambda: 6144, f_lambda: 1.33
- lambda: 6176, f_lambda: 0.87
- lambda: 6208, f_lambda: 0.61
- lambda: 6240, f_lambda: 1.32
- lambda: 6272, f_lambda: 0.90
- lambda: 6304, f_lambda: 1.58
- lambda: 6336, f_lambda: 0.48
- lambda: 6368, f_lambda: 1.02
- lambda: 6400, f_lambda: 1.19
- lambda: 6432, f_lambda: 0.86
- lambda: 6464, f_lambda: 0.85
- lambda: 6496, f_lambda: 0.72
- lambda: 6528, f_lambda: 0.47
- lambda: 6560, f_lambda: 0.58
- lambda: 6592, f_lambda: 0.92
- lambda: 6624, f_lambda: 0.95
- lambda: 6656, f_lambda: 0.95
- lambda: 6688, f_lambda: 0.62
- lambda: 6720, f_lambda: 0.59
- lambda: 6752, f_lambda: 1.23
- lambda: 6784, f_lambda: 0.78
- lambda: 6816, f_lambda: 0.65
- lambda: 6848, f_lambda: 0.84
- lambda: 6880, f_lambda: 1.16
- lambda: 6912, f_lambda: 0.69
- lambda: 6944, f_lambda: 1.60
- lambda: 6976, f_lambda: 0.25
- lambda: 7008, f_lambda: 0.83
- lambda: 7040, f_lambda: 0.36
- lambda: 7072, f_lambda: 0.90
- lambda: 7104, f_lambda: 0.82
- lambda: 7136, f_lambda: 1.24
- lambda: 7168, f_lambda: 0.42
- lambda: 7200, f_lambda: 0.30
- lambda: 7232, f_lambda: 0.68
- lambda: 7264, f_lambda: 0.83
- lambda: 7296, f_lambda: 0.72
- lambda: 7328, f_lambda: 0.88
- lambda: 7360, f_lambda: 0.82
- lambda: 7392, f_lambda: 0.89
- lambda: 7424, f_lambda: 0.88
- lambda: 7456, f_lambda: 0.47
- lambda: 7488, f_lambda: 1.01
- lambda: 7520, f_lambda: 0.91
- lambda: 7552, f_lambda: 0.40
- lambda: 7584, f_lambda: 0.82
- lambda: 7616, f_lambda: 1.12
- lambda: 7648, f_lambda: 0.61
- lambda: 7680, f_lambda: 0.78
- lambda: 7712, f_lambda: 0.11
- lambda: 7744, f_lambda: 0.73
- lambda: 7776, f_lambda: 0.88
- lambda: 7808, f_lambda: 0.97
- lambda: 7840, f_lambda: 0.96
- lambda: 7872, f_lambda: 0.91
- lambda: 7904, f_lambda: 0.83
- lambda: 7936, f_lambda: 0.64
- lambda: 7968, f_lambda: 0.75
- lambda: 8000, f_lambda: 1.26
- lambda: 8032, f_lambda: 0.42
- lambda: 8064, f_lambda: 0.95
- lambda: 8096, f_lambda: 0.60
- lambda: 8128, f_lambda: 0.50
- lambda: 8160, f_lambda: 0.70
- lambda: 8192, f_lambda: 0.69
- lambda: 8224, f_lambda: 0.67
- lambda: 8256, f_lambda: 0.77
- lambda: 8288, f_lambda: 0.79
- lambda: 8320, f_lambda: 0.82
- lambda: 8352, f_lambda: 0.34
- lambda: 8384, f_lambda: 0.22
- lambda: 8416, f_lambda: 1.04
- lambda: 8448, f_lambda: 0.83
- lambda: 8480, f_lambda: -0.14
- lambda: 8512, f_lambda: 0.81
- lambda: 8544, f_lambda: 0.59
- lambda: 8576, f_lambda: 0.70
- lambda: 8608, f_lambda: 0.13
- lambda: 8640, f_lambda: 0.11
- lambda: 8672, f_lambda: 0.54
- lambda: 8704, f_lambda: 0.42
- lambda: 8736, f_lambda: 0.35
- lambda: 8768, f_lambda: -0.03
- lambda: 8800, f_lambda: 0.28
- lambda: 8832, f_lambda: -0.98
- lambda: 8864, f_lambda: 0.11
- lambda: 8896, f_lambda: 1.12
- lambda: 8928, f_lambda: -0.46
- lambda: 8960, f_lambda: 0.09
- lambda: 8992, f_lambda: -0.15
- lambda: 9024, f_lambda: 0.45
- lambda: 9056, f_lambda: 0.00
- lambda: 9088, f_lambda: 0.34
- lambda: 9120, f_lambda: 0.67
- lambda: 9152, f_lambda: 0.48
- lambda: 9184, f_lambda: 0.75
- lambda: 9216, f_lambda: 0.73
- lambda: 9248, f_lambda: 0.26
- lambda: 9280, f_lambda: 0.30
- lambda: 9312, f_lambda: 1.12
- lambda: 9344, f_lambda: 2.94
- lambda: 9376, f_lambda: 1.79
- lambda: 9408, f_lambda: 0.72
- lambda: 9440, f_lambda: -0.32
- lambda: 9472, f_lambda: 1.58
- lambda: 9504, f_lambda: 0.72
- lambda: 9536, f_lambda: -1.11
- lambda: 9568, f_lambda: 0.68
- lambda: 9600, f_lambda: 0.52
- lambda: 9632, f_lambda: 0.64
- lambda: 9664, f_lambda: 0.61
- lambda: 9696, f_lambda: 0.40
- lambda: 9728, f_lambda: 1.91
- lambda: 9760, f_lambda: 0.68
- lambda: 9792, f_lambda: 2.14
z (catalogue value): 1.50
